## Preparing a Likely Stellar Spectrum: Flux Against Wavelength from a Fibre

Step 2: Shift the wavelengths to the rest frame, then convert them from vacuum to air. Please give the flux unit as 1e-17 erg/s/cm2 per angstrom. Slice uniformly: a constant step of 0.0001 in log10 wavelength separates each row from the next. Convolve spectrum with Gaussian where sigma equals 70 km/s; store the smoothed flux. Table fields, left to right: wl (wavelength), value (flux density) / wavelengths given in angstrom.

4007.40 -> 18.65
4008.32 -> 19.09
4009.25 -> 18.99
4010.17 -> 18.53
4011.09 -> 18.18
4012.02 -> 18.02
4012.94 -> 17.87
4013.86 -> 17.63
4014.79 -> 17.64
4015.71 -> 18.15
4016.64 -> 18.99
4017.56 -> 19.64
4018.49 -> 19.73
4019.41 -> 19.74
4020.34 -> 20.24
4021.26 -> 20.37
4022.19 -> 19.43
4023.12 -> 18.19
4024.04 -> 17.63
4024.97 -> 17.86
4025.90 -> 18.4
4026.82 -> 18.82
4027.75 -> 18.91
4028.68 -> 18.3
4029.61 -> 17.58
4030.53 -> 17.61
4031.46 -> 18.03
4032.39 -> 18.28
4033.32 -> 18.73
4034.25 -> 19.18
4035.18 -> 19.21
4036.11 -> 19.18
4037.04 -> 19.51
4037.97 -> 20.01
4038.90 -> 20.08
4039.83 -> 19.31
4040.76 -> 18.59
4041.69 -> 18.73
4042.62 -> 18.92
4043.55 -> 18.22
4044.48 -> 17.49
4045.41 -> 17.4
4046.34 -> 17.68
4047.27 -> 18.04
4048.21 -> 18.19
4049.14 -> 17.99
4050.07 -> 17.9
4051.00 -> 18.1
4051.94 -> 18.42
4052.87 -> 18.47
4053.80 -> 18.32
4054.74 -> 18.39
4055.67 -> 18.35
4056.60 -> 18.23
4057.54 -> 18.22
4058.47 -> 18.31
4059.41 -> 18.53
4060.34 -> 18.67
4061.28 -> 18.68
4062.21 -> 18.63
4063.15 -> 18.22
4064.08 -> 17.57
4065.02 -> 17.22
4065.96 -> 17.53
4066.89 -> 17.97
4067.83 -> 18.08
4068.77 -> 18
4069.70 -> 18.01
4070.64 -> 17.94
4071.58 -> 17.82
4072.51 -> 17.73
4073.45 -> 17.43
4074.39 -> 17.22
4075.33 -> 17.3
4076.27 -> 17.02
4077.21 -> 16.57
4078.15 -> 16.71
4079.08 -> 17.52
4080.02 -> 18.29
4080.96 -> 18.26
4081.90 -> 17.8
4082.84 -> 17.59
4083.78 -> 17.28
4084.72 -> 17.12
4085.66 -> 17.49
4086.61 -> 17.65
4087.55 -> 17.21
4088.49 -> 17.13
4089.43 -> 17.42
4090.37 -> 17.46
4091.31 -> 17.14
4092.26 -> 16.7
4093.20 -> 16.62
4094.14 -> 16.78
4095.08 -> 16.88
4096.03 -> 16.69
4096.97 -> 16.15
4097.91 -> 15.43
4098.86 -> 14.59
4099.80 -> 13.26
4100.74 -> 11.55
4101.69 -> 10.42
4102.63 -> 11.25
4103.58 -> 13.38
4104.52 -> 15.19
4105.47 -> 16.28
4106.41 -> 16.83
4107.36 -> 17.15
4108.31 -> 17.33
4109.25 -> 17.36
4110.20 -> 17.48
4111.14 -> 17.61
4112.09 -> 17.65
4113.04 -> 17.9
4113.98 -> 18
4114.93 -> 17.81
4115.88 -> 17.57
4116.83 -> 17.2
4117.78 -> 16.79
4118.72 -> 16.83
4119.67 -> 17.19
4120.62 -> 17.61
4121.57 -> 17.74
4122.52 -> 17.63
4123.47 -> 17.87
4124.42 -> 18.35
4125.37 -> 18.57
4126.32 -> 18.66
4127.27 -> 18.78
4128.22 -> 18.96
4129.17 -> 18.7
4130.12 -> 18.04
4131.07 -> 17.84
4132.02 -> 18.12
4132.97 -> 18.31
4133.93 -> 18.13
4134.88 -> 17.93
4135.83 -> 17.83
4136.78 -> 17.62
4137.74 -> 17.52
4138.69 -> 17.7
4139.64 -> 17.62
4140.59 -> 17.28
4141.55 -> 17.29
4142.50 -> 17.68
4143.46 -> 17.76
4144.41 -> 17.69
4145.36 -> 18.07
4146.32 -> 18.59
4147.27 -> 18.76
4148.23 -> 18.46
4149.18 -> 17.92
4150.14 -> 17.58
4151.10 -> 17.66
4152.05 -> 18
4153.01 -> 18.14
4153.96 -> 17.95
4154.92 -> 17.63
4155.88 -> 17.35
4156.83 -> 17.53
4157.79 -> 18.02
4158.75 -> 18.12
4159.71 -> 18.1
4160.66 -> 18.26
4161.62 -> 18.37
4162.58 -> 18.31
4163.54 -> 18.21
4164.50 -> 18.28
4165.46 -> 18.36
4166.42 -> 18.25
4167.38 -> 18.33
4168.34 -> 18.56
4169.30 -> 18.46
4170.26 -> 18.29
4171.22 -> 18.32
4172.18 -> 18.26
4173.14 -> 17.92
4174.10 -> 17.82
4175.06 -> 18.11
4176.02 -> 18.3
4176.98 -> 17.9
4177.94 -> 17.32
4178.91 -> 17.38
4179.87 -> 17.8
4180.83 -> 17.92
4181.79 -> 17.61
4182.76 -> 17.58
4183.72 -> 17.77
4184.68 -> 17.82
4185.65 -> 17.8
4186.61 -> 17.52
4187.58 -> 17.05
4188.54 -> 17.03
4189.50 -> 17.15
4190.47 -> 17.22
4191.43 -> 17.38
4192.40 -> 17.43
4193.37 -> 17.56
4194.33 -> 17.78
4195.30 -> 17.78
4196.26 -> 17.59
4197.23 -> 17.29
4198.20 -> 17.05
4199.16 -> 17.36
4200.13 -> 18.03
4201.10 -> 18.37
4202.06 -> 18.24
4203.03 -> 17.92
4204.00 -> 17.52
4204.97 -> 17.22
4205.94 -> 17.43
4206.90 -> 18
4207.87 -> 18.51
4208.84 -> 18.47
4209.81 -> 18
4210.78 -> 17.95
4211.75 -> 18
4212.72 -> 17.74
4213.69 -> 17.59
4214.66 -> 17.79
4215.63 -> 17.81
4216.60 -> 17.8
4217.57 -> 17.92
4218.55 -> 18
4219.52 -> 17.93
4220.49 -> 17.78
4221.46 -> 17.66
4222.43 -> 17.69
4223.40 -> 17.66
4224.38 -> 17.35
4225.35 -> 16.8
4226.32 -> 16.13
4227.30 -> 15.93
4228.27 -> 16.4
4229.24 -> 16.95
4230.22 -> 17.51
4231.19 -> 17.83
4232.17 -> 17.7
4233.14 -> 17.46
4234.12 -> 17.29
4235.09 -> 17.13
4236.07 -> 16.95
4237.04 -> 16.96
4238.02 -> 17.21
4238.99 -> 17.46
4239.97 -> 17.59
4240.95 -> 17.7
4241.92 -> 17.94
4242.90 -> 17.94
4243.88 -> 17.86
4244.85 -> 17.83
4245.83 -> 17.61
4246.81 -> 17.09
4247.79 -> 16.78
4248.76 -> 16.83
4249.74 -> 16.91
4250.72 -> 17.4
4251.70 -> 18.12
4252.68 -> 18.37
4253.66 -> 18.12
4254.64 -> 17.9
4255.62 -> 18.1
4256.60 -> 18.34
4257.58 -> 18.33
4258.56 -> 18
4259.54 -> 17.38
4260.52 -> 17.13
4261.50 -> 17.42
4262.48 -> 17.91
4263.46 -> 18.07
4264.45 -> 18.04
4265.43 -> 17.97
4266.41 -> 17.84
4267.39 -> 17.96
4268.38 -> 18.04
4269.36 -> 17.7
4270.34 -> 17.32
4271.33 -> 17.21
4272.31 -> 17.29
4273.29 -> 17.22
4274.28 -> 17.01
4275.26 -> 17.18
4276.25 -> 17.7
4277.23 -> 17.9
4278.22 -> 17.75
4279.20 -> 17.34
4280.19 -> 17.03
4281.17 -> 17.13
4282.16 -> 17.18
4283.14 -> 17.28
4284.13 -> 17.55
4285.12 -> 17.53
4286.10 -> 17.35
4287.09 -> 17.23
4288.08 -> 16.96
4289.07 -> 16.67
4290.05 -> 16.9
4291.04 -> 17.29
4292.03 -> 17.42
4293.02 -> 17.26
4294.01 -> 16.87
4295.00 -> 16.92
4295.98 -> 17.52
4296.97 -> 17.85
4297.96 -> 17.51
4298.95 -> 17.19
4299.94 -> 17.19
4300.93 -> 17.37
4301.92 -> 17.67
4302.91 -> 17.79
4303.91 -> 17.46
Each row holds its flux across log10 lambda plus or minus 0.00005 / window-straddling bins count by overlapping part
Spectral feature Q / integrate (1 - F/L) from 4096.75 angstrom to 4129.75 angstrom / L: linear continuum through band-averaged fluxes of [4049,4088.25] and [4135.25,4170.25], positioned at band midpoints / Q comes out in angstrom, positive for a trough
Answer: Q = 2.4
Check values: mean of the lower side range 17.8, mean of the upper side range 18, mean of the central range 16.6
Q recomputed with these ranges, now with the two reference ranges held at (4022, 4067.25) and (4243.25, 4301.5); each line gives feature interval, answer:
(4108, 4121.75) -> 0.5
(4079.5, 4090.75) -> 0.4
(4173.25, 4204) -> 0.3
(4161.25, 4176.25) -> -0.3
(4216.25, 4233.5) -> 0.3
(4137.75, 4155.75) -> 0.1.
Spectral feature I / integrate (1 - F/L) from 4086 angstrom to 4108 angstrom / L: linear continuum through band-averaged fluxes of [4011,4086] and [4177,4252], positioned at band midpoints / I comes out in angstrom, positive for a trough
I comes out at 2.9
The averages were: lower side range 18.3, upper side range 17.5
